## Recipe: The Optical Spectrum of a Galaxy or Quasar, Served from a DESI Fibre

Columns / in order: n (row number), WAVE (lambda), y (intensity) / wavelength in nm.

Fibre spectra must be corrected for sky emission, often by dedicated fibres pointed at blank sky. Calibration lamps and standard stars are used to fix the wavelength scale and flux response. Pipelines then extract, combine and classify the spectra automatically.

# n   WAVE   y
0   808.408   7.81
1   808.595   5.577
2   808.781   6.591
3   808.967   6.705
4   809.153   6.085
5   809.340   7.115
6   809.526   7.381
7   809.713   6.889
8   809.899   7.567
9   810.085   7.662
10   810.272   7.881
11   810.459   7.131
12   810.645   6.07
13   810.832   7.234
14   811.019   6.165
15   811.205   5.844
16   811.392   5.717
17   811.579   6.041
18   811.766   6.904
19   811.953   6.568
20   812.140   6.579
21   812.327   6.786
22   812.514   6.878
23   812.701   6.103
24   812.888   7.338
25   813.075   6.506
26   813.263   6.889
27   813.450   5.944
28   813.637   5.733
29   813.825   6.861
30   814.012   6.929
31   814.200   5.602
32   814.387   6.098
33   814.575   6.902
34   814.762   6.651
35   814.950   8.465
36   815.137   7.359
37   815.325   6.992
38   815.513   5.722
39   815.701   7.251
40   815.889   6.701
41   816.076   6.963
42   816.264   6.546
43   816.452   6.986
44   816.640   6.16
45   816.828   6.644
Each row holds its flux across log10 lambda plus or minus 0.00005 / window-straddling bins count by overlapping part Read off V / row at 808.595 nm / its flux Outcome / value 5.577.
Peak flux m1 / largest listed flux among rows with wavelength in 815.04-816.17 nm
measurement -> 7.359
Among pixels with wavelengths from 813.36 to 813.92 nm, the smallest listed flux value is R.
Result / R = 5.733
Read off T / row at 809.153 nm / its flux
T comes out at 6.085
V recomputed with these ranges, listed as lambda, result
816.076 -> 6.963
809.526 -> 7.381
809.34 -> 7.115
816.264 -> 6.546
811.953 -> 6.568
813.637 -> 5.733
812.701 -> 6.103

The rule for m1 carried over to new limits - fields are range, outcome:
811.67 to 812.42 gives 6.904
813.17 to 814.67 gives 6.929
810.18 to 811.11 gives 7.881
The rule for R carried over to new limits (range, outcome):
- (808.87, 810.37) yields 6.085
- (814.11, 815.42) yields 5.602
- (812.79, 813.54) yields 5.944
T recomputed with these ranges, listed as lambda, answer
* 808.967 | 6.705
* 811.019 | 6.165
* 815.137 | 7.359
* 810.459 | 7.131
